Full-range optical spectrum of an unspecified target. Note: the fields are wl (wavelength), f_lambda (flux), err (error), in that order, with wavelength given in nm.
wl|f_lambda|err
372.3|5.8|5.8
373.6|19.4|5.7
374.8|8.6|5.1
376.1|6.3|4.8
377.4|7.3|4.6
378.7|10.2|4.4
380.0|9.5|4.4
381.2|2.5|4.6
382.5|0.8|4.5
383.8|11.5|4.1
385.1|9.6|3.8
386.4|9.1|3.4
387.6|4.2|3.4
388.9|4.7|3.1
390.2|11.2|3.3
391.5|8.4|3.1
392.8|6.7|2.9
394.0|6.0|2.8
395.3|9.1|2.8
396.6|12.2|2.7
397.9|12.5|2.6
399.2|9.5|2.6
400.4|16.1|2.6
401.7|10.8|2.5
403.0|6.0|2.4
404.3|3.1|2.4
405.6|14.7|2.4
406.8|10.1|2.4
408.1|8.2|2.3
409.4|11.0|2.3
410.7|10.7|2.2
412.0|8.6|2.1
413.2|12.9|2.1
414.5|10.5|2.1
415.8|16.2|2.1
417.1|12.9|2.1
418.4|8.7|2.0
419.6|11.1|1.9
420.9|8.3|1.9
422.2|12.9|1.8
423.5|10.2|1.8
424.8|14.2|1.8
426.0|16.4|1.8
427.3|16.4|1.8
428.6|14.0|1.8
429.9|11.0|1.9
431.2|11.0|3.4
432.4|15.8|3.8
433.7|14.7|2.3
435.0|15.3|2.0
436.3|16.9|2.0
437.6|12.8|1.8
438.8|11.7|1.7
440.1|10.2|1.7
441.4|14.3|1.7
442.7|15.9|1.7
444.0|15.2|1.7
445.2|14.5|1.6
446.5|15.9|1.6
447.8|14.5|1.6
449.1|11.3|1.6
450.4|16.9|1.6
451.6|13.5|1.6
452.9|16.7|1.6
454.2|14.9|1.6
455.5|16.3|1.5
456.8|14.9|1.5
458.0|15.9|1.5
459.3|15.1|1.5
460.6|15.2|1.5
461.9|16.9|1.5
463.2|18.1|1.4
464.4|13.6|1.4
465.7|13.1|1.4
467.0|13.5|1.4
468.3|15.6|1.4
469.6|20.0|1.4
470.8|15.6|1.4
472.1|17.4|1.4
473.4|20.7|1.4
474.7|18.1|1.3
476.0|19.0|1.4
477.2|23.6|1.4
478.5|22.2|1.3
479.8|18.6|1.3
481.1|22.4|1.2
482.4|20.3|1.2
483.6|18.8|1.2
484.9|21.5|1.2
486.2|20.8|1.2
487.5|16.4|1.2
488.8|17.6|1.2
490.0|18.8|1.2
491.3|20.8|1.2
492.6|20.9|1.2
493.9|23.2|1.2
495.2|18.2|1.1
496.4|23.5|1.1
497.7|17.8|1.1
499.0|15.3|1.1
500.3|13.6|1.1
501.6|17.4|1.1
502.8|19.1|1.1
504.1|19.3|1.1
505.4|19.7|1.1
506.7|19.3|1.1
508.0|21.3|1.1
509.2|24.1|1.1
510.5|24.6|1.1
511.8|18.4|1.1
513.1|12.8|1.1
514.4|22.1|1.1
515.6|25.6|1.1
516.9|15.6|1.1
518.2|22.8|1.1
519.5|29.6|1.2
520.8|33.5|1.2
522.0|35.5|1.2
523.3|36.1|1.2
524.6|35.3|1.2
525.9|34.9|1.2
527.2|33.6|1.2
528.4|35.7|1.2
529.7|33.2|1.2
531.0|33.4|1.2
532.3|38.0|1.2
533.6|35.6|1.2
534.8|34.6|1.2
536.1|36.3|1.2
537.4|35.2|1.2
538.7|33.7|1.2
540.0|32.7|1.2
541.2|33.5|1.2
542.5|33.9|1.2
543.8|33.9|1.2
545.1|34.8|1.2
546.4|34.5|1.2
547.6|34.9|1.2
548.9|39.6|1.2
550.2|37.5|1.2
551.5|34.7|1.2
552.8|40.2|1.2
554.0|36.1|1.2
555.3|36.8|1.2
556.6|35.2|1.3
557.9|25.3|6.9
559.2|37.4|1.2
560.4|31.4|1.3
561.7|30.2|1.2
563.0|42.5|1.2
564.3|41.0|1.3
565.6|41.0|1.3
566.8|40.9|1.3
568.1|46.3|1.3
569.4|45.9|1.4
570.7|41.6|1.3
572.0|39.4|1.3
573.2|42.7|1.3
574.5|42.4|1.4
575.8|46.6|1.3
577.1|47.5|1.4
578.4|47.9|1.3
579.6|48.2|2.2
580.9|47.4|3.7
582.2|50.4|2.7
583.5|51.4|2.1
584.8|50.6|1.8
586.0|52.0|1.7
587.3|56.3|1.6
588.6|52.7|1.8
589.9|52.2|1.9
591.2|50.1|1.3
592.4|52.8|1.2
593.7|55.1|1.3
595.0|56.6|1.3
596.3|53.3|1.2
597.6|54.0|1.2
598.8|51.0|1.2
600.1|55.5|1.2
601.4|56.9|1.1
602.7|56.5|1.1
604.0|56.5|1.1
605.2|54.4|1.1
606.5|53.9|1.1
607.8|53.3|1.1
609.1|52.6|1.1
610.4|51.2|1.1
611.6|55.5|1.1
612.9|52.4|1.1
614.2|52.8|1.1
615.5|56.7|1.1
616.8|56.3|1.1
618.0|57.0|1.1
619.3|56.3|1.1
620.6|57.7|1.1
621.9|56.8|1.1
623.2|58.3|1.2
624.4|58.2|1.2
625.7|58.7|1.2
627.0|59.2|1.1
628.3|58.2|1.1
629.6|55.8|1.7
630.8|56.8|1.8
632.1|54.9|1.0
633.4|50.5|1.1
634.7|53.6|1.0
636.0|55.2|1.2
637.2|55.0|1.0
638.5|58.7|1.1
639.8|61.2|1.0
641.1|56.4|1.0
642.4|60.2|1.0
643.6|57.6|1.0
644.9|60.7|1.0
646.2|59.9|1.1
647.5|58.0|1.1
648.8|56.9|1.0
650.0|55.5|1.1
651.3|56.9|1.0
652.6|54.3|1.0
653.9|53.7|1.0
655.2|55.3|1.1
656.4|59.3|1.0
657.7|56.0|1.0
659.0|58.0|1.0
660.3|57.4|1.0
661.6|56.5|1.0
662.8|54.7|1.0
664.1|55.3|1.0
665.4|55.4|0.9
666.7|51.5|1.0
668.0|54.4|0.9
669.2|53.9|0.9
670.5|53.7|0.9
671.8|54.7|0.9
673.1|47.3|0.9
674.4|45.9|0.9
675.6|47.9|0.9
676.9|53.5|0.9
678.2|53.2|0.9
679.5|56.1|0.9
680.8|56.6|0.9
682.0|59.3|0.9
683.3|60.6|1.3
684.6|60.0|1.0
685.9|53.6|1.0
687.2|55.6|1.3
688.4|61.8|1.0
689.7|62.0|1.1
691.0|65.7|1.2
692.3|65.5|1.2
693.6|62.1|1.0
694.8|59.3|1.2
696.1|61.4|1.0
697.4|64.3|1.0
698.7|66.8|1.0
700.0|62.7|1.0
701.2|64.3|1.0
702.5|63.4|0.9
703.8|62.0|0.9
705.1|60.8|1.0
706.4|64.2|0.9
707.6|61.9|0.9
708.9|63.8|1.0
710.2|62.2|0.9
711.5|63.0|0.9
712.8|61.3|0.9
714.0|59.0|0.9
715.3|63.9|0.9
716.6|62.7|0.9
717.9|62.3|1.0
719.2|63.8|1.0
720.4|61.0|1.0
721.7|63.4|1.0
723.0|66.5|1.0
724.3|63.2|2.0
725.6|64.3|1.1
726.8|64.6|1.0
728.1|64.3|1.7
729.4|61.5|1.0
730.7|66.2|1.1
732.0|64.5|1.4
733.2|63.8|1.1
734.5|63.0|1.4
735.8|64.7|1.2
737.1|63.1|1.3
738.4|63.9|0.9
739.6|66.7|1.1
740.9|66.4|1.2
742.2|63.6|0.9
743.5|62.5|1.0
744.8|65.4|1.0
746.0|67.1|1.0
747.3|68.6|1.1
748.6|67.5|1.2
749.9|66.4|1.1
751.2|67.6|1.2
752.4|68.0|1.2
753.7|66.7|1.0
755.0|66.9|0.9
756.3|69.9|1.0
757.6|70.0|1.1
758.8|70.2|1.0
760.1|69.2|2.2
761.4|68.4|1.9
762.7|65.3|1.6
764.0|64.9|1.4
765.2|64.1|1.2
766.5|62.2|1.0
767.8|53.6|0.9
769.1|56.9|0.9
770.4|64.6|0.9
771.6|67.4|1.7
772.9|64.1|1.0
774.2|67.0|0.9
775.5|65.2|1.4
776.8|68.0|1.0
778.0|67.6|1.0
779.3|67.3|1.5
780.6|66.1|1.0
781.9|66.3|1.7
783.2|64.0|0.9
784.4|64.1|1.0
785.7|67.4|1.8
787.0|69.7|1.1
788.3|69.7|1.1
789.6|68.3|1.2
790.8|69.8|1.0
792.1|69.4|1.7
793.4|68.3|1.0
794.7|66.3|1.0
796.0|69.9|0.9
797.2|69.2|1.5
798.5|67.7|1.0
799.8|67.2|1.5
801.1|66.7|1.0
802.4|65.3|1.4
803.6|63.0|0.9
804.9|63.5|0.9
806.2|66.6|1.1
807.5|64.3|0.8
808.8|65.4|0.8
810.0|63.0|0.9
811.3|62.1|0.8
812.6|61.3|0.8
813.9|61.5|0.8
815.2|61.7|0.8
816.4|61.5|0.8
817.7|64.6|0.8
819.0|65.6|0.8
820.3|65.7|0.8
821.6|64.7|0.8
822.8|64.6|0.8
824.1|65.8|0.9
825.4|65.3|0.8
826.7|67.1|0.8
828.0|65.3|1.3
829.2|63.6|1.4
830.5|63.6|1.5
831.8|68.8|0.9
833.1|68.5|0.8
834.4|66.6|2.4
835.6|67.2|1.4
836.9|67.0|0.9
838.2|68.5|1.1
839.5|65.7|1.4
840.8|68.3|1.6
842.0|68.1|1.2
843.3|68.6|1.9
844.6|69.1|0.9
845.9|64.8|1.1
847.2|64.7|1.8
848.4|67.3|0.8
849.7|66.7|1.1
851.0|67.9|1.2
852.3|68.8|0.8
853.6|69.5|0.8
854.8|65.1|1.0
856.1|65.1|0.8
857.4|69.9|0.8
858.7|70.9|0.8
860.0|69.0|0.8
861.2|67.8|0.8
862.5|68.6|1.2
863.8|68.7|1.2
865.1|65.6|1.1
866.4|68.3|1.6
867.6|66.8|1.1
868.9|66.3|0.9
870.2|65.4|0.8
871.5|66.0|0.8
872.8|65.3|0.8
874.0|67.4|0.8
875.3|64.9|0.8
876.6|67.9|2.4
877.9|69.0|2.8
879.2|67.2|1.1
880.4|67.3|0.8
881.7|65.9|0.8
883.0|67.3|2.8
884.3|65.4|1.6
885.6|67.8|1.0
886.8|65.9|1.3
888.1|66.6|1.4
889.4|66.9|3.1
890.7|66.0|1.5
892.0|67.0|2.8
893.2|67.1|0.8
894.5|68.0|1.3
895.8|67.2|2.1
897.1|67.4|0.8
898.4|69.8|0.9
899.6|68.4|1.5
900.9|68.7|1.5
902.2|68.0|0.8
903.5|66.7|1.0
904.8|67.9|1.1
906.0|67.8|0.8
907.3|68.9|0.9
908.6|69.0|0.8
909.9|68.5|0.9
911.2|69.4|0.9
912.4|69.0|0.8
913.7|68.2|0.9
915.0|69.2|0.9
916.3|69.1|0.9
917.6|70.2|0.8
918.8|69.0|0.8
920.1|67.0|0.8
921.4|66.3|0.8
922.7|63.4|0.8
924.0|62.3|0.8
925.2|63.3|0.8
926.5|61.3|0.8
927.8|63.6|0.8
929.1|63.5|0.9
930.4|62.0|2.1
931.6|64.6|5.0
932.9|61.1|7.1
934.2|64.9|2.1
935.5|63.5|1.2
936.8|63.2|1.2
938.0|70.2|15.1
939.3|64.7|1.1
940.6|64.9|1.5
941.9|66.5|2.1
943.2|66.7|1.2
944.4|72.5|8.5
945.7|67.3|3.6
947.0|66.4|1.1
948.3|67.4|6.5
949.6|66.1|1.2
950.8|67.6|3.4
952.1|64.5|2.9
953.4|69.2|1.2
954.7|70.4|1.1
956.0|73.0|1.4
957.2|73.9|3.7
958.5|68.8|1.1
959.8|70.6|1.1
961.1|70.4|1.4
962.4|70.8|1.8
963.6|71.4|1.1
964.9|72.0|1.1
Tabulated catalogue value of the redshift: 0.303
